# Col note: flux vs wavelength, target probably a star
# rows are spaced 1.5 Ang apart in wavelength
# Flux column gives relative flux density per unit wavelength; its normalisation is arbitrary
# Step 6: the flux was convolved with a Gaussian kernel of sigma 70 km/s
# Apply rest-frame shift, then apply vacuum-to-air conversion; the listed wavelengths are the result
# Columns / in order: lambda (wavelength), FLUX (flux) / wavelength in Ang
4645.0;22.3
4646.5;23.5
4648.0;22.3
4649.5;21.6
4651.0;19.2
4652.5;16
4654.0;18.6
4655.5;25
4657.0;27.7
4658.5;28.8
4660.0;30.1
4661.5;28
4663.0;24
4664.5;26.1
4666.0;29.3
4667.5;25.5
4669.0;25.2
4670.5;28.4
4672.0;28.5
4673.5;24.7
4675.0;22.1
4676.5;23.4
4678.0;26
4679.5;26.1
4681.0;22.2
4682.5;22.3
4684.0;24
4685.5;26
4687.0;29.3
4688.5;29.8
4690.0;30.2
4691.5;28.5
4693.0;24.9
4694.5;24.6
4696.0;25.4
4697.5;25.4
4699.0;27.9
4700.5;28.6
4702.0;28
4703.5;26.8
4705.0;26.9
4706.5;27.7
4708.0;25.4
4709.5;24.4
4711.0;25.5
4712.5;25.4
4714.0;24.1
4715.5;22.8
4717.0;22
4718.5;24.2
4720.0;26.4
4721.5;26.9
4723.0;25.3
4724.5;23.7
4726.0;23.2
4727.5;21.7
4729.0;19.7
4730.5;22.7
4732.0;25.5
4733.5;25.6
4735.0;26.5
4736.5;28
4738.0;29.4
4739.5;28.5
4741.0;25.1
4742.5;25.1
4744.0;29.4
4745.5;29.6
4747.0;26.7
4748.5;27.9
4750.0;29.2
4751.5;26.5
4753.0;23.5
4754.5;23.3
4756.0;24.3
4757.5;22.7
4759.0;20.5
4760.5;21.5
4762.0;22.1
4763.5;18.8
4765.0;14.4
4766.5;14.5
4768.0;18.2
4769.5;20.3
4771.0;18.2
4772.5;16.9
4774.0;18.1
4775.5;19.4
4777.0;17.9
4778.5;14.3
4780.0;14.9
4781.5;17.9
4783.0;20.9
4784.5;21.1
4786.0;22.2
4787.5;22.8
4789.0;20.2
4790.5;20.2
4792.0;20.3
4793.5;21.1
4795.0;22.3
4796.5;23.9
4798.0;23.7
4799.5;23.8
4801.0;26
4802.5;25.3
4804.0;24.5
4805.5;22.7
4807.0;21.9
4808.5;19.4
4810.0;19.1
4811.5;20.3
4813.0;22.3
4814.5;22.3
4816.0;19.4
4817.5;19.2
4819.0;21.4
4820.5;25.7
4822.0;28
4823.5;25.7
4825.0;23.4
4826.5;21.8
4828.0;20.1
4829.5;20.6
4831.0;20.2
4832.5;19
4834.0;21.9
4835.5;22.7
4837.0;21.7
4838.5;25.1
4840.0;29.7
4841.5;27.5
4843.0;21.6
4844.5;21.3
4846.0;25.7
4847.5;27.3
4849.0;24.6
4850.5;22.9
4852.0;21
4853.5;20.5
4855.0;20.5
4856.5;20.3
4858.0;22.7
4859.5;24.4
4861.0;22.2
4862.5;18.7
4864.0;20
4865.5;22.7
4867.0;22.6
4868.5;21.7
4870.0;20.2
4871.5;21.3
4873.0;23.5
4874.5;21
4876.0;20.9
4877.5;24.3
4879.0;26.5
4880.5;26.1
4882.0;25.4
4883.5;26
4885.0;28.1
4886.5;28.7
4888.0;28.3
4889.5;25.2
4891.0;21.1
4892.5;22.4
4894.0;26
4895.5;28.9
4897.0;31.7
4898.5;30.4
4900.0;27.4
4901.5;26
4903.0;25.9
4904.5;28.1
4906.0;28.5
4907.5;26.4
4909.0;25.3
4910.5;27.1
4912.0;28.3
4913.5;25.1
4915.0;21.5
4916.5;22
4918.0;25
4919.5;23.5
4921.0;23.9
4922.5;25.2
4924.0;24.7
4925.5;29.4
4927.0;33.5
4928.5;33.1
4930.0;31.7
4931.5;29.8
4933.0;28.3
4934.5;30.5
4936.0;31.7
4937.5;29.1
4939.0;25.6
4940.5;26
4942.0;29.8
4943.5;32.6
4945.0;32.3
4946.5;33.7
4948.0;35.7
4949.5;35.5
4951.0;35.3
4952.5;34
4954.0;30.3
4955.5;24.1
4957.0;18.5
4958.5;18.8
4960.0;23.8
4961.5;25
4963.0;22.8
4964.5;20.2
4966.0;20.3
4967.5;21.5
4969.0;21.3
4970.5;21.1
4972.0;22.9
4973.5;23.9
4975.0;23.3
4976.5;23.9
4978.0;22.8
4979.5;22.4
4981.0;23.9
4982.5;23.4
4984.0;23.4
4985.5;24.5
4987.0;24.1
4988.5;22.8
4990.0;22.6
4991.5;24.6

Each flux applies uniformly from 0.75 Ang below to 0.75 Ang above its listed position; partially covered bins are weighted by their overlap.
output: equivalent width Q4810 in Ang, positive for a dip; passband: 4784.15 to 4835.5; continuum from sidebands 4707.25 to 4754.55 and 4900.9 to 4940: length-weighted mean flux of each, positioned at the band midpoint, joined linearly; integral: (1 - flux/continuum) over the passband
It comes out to 8.0 Ang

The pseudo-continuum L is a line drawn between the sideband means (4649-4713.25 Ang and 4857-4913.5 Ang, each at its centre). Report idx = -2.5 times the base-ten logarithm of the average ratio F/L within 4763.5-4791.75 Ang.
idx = 0.34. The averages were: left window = 25.7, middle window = 18.5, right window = 25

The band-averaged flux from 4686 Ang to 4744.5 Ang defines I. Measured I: 25.9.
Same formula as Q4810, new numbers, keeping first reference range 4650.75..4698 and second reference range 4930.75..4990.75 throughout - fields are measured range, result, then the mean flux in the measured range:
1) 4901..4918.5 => 0.1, 25.8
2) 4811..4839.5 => 3.9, 22.2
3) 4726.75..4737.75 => 0.5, 24.5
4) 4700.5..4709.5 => -0.5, 26.9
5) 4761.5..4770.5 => 2.7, 17.9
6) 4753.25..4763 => 1.3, 22.4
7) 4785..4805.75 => 2.4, 22.8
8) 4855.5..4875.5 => 3.3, 21.6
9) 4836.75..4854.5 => 1.2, 24.1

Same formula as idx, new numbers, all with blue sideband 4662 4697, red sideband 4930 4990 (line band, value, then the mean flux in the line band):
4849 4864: 0.21 mag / 21.6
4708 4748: 0.03 mag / 25.3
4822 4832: 0.17 mag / 22.3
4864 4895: 0.09 mag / 24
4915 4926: 0.07 mag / 24.5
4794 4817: 0.16 mag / 22.4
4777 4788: 0.34 mag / 19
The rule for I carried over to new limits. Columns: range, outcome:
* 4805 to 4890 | 22.9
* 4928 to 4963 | 29.2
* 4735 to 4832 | 22.2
